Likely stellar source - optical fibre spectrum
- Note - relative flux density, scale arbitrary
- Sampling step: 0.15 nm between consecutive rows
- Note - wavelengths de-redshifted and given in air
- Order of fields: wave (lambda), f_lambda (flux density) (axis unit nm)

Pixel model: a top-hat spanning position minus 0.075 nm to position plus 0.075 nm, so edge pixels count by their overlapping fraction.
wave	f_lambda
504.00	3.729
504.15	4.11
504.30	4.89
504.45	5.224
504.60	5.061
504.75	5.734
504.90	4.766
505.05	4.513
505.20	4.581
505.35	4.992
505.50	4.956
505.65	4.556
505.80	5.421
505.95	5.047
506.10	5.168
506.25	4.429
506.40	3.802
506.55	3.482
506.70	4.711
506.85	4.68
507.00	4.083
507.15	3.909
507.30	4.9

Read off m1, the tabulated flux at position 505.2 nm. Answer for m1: 4.581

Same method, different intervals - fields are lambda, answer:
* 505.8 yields 5.421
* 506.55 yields 3.482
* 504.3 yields 4.89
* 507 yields 4.083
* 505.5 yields 4.956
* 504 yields 3.729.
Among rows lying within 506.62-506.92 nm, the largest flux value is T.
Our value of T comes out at 4.711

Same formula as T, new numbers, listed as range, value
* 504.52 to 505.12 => 5.734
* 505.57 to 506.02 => 5.421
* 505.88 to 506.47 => 5.168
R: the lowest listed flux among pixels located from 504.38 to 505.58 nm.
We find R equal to 4.513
